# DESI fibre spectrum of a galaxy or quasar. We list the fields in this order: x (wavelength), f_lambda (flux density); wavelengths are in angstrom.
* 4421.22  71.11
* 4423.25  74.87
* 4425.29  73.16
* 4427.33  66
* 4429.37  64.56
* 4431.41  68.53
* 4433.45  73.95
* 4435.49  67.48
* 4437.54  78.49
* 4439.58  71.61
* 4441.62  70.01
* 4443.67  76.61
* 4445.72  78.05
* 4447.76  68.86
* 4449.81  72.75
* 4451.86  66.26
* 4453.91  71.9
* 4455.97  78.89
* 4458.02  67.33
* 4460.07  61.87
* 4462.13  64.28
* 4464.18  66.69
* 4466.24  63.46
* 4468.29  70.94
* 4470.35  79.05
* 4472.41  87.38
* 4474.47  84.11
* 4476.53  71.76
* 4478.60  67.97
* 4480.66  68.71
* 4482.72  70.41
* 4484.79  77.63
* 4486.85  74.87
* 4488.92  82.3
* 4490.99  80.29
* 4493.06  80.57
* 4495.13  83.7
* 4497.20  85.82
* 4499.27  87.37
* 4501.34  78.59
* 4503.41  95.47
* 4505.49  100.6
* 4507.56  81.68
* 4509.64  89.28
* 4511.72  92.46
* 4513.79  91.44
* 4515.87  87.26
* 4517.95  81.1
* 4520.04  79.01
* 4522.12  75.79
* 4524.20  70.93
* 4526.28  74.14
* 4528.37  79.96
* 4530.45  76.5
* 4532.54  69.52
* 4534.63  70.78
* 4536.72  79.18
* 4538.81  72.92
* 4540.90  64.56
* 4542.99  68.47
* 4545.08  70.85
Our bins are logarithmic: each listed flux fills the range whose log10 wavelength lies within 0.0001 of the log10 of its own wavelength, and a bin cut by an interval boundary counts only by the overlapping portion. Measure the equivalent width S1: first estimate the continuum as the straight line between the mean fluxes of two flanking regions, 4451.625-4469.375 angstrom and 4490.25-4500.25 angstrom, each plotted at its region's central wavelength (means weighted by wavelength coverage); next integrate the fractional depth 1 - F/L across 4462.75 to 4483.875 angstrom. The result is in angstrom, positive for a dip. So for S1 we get 0.2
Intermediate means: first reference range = 68.1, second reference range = 83.6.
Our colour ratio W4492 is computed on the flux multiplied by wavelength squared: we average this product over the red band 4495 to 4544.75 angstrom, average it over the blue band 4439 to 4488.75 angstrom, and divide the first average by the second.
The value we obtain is 1.14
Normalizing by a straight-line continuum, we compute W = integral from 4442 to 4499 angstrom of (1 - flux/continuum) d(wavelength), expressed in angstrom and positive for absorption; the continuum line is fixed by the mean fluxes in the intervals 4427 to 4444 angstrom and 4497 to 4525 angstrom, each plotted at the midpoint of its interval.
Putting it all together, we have 2.5 angstrom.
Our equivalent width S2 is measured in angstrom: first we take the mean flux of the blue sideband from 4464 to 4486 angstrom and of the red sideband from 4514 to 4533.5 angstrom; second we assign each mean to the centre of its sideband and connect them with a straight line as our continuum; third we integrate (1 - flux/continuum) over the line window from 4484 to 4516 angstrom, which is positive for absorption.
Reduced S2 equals -4.1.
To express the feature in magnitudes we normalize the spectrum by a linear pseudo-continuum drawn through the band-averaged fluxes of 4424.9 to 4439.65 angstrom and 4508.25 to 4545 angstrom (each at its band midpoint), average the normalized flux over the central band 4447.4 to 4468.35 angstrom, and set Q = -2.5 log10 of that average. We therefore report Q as 0.061 mag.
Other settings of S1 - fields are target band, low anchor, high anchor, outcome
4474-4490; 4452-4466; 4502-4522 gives 0.5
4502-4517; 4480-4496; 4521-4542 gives -3.0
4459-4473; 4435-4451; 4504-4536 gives 1.0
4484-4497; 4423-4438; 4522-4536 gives -1.4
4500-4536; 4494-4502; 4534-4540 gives -1.3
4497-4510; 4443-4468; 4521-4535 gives -2.8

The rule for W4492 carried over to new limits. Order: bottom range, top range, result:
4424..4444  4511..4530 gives 1.19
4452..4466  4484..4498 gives 1.20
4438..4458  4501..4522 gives 1.24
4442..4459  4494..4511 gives 1.24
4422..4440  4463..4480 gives 1.06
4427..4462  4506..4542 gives 1.16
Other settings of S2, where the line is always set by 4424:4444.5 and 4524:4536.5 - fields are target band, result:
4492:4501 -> -1.3 angstrom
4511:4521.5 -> -1.7 angstrom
